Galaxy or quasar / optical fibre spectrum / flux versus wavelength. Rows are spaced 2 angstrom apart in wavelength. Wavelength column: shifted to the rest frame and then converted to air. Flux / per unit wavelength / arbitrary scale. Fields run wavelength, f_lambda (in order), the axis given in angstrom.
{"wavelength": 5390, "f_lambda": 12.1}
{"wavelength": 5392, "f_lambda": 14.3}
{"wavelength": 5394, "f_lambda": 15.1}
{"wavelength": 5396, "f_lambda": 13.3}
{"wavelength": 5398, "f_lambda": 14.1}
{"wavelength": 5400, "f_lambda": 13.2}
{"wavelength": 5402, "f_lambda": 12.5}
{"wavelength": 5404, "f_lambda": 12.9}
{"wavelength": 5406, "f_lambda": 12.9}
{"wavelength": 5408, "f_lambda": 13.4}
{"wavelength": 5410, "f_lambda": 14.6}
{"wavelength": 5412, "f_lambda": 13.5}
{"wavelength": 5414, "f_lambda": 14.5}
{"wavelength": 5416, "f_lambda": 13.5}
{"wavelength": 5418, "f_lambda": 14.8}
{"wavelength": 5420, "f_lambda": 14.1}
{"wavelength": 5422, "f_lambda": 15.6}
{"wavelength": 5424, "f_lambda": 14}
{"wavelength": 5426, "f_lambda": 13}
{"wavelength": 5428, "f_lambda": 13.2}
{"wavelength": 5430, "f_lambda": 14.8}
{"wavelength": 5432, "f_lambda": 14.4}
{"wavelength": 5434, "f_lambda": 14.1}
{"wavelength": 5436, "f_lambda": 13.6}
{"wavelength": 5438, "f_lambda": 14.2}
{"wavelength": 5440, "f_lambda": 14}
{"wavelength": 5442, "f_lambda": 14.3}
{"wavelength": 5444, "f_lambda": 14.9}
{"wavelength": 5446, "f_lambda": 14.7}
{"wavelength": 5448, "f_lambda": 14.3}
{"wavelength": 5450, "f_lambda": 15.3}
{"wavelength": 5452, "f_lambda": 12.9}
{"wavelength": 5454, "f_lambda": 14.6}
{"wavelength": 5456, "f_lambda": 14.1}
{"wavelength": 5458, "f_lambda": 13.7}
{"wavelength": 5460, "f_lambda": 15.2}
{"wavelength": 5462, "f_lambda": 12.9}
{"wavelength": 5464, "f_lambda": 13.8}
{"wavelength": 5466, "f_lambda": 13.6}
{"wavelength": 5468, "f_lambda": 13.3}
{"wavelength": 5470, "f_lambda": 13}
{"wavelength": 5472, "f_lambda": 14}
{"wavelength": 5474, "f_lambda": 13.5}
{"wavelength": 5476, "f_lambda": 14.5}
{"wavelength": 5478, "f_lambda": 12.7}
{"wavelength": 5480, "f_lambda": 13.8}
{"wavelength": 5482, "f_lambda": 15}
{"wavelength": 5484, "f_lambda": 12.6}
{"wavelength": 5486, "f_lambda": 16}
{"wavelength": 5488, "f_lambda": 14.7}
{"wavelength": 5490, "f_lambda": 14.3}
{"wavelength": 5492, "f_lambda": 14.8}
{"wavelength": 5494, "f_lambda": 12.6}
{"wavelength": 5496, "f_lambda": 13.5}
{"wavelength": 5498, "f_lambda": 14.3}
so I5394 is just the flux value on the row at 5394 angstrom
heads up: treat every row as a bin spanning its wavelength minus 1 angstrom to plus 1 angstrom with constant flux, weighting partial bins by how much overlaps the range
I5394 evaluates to 15.1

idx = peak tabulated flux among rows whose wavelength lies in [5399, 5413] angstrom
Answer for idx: 14.6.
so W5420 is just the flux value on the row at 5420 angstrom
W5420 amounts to 14.1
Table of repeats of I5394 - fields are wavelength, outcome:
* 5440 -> 14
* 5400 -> 13.2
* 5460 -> 15.2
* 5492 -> 14.8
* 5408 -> 13.4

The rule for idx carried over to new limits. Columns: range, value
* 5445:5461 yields 15.3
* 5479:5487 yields 16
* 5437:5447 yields 14.9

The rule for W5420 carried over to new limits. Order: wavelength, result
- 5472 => 14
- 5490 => 14.3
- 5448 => 14.3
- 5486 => 16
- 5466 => 13.6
